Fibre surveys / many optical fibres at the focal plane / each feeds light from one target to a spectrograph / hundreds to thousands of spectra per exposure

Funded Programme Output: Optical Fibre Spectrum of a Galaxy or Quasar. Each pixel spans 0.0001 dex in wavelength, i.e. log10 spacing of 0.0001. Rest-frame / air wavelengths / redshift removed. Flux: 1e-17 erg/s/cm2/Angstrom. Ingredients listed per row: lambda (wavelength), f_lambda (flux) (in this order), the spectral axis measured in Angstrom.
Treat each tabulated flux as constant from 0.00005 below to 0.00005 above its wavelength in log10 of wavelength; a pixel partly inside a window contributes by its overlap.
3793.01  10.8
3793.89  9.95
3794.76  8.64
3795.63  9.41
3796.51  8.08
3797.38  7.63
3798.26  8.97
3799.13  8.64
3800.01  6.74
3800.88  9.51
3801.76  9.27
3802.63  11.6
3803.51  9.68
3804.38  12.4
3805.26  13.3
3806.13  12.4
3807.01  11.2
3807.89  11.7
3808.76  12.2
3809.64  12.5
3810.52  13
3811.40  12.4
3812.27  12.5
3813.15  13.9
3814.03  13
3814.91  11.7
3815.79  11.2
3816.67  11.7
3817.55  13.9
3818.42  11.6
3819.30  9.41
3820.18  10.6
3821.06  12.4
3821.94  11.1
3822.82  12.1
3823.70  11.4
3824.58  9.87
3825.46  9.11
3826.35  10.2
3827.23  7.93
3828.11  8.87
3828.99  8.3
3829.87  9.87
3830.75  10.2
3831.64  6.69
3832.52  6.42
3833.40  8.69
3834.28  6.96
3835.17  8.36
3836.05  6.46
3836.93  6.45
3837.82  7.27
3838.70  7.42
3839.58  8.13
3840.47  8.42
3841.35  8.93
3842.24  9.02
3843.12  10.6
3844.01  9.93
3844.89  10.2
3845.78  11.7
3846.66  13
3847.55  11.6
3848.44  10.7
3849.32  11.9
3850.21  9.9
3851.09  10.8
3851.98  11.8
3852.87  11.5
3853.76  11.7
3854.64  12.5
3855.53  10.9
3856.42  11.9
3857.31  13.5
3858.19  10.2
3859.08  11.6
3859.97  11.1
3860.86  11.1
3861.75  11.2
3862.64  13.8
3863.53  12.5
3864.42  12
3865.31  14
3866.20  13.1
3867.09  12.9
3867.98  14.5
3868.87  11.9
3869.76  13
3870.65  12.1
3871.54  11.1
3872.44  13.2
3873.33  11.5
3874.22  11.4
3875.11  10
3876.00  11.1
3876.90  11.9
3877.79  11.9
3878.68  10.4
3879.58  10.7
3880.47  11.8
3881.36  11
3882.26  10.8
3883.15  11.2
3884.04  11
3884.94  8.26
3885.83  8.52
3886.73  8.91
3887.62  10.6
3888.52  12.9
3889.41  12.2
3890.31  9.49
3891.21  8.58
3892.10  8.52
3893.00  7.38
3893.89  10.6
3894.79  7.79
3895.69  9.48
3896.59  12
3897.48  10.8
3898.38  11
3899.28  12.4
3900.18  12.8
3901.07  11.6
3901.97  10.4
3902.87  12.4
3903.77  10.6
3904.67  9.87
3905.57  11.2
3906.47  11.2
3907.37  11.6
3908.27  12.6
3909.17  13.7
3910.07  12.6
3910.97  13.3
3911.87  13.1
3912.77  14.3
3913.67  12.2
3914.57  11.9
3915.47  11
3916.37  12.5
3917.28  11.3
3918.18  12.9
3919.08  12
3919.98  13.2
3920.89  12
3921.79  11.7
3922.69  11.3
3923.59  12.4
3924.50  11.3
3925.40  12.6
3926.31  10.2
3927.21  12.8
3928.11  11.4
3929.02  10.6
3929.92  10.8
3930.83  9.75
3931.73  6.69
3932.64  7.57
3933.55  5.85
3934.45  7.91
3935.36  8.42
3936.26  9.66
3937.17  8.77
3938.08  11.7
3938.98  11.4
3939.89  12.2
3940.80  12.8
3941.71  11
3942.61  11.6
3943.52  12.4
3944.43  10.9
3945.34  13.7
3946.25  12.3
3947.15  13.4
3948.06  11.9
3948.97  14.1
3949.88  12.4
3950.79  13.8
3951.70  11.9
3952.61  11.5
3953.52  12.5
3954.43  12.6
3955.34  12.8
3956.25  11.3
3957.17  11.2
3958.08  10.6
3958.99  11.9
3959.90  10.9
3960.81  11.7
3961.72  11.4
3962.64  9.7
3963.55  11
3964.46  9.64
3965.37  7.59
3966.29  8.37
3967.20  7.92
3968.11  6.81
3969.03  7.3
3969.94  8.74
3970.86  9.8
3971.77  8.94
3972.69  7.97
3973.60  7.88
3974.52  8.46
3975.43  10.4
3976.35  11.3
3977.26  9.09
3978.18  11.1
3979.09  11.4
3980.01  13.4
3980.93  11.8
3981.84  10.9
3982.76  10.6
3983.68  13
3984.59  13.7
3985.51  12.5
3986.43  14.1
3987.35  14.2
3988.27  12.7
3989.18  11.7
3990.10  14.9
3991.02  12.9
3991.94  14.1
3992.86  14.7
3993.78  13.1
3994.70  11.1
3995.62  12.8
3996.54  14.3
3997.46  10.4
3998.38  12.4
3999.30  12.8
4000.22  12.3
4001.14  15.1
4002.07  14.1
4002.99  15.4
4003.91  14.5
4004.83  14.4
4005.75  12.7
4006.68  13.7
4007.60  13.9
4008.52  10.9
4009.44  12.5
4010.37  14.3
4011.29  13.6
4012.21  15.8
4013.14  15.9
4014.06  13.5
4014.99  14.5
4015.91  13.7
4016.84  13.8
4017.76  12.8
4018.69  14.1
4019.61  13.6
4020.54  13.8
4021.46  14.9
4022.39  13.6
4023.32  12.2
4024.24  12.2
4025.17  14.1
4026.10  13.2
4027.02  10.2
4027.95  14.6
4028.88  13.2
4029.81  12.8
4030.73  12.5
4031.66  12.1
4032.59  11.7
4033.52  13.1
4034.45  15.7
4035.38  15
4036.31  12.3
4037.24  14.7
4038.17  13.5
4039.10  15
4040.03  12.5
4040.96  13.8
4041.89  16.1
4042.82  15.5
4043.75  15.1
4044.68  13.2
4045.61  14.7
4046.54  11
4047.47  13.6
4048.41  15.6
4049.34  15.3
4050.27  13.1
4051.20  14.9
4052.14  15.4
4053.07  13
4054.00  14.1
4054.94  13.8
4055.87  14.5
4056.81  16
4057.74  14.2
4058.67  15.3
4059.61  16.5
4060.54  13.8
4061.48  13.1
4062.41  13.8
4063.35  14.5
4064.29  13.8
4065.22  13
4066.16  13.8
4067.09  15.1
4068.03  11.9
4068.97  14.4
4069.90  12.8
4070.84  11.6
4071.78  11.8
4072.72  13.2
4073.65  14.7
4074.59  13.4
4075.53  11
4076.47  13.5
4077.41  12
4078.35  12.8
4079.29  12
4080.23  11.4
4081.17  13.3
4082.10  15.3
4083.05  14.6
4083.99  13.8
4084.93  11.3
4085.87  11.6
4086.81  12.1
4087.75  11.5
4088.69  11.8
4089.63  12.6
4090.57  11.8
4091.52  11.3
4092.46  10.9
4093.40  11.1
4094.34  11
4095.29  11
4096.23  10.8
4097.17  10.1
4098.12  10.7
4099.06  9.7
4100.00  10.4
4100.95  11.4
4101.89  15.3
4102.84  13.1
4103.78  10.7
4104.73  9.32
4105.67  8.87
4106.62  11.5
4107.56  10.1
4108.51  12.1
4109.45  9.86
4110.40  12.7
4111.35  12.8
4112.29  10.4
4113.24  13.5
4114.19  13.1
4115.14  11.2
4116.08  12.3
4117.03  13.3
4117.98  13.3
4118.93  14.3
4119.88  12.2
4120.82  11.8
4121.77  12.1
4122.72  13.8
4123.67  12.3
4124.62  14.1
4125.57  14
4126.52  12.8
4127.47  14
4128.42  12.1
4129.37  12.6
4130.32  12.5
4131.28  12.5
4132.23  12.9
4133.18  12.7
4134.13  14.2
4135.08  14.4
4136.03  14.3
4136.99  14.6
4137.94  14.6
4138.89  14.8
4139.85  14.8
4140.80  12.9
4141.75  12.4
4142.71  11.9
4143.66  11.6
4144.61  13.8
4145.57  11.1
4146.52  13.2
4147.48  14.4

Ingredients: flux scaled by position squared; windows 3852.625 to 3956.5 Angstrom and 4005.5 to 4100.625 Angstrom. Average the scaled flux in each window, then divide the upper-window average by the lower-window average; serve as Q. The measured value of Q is 1.25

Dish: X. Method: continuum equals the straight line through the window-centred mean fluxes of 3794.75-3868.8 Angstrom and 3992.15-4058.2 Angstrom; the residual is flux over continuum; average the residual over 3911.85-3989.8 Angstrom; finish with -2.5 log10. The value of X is 0.130 mag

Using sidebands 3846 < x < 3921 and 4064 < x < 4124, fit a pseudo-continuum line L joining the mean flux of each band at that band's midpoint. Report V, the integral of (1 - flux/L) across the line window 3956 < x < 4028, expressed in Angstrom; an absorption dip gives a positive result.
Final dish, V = -1.6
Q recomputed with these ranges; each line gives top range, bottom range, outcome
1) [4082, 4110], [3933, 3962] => 1.08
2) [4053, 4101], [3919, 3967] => 1.23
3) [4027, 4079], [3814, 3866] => 1.47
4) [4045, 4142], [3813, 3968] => 1.30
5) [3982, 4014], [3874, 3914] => 1.28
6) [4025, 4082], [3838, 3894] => 1.36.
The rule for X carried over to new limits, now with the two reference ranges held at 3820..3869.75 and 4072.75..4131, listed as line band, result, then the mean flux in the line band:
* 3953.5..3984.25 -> 0.10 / 10.3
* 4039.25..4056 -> -0.20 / 14.2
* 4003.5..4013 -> -0.19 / 13.7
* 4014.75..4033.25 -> -0.13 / 13.2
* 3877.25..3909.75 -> 0.01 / 10.7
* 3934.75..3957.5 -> -0.06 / 11.8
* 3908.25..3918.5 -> -0.16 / 12.6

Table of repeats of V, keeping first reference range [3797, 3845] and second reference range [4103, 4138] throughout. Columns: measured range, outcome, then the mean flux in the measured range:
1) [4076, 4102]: 0.72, 11.9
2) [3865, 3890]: -2.24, 11.5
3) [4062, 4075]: -1.42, 13.4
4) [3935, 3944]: 0.02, 11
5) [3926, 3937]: 1.70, 9.28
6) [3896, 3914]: -2.01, 12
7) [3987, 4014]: -4.56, 13.5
